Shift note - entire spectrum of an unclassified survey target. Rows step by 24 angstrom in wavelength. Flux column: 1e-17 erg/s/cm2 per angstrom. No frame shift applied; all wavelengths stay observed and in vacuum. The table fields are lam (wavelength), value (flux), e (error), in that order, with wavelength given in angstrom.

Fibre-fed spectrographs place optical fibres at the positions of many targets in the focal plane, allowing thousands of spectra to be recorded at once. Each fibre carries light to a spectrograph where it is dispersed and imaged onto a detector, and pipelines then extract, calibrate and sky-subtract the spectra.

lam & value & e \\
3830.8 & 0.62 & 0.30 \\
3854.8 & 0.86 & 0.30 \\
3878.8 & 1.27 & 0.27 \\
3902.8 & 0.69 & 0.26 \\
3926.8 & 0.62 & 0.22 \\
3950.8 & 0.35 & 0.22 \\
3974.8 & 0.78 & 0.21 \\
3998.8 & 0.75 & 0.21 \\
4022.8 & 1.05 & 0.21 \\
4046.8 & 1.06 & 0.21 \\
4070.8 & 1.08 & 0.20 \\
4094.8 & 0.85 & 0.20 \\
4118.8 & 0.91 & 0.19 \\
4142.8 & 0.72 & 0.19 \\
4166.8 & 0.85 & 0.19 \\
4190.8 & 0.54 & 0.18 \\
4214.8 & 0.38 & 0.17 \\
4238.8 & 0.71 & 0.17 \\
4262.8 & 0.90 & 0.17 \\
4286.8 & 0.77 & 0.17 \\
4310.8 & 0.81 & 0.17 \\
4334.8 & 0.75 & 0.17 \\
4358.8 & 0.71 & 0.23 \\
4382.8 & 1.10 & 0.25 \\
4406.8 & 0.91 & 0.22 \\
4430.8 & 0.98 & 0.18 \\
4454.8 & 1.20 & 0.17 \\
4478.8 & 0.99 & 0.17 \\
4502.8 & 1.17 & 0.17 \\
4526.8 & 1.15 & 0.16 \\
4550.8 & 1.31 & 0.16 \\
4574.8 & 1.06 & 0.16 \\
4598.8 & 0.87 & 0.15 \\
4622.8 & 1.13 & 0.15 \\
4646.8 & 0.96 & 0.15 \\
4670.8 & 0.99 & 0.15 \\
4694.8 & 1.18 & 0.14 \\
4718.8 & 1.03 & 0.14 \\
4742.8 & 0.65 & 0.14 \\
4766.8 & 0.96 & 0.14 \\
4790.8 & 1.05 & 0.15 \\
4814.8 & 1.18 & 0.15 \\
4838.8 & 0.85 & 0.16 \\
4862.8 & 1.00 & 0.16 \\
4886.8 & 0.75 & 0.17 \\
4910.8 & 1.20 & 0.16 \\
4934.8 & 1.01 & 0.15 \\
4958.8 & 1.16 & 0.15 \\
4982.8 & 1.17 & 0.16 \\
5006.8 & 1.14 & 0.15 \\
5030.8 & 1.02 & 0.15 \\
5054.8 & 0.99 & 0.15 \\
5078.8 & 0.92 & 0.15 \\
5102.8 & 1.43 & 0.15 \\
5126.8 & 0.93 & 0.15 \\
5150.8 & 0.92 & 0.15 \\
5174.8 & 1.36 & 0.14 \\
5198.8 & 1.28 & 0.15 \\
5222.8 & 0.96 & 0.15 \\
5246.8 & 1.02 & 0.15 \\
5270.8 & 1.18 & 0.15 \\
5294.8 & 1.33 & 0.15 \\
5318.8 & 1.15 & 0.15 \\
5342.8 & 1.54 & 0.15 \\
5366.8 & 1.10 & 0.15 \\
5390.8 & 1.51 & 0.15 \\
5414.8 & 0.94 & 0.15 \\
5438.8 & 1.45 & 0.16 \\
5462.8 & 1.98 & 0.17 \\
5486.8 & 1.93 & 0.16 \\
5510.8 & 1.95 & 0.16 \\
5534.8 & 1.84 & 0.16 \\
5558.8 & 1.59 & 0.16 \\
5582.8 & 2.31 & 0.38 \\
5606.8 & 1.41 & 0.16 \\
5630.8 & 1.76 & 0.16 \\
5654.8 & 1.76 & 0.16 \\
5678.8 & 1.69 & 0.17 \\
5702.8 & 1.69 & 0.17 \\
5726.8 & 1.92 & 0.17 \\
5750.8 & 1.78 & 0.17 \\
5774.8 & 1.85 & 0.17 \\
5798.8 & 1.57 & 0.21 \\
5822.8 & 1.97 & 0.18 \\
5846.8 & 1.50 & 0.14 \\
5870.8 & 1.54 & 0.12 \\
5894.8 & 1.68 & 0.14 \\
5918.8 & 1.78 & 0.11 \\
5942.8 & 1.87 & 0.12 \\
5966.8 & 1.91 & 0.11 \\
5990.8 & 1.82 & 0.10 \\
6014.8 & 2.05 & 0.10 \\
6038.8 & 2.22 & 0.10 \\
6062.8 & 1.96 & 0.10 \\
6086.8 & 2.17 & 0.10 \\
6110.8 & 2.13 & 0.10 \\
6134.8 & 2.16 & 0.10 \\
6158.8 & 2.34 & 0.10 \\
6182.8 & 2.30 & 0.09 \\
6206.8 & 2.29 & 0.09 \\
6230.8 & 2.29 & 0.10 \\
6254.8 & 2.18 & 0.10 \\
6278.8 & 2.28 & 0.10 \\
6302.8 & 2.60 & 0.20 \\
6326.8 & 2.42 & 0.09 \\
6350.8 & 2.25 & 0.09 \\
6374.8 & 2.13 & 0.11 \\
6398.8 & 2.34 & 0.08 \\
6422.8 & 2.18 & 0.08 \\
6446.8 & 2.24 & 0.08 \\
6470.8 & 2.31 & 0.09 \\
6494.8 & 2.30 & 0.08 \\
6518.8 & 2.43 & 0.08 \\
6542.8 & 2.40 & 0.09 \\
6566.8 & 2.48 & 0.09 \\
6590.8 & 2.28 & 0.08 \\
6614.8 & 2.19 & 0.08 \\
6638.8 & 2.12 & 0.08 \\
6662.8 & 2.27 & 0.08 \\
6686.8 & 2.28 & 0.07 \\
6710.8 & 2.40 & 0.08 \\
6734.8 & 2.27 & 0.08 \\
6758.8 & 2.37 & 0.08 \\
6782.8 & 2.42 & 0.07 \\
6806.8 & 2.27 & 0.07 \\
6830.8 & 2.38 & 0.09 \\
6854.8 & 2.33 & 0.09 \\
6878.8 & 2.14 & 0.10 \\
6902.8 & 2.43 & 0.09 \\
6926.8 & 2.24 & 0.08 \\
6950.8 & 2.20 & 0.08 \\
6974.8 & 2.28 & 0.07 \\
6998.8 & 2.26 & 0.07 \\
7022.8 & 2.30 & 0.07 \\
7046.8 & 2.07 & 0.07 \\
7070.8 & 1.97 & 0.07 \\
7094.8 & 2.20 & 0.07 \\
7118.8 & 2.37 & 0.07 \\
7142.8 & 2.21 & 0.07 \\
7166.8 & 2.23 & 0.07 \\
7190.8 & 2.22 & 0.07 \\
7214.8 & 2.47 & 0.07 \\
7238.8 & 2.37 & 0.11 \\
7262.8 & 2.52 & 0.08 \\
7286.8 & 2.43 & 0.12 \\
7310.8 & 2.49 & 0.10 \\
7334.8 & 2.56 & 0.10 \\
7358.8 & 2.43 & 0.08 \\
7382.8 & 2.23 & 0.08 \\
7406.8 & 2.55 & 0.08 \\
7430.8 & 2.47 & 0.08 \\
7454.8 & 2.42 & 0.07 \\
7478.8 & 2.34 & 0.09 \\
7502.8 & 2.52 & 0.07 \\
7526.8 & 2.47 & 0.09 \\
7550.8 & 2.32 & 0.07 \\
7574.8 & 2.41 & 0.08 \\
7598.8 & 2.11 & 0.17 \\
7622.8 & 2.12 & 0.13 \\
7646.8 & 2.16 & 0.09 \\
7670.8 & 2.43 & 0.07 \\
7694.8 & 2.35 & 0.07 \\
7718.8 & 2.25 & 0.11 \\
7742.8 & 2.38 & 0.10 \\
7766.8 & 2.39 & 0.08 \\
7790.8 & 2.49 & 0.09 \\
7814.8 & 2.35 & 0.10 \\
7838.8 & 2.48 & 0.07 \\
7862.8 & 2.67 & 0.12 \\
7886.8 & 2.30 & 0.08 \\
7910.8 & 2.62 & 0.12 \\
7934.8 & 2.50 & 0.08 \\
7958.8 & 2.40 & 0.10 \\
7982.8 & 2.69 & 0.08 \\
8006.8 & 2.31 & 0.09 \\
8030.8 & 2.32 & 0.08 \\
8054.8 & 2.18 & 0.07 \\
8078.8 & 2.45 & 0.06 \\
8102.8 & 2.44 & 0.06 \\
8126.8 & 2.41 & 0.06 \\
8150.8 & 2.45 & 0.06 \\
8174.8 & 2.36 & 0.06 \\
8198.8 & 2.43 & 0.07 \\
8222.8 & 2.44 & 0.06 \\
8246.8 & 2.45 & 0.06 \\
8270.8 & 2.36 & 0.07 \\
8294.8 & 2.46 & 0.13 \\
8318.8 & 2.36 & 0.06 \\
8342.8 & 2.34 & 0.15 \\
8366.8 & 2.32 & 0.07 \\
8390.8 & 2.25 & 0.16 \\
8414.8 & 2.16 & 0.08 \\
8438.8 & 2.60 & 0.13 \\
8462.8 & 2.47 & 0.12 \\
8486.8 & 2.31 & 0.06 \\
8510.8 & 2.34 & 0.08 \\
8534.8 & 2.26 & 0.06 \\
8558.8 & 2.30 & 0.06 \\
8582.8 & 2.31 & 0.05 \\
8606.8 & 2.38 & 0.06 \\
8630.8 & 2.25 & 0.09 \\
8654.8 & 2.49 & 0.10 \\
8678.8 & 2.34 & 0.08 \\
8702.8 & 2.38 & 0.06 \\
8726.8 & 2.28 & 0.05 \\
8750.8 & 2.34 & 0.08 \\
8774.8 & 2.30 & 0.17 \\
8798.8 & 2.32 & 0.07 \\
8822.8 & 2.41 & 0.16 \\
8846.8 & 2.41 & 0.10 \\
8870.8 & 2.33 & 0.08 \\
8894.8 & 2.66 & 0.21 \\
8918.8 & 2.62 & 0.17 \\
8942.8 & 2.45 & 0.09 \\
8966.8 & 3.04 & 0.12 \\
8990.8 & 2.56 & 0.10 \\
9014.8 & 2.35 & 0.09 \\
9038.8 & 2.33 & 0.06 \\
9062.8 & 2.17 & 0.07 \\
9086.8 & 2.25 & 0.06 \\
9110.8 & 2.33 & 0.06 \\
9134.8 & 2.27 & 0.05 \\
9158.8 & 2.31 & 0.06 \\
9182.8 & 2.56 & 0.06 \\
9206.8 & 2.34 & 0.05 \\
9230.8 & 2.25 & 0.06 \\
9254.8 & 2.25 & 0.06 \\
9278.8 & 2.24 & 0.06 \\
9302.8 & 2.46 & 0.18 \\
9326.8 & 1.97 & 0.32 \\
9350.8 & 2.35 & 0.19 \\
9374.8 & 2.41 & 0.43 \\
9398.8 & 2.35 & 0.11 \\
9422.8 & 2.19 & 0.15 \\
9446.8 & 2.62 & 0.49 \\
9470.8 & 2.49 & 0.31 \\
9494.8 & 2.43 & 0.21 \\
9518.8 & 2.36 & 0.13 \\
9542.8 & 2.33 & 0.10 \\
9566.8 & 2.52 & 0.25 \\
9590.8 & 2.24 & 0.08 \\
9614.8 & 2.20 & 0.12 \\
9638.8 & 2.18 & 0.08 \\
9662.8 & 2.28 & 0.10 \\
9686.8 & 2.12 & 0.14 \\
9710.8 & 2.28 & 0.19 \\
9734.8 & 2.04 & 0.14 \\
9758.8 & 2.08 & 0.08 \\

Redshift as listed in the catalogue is 0.37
